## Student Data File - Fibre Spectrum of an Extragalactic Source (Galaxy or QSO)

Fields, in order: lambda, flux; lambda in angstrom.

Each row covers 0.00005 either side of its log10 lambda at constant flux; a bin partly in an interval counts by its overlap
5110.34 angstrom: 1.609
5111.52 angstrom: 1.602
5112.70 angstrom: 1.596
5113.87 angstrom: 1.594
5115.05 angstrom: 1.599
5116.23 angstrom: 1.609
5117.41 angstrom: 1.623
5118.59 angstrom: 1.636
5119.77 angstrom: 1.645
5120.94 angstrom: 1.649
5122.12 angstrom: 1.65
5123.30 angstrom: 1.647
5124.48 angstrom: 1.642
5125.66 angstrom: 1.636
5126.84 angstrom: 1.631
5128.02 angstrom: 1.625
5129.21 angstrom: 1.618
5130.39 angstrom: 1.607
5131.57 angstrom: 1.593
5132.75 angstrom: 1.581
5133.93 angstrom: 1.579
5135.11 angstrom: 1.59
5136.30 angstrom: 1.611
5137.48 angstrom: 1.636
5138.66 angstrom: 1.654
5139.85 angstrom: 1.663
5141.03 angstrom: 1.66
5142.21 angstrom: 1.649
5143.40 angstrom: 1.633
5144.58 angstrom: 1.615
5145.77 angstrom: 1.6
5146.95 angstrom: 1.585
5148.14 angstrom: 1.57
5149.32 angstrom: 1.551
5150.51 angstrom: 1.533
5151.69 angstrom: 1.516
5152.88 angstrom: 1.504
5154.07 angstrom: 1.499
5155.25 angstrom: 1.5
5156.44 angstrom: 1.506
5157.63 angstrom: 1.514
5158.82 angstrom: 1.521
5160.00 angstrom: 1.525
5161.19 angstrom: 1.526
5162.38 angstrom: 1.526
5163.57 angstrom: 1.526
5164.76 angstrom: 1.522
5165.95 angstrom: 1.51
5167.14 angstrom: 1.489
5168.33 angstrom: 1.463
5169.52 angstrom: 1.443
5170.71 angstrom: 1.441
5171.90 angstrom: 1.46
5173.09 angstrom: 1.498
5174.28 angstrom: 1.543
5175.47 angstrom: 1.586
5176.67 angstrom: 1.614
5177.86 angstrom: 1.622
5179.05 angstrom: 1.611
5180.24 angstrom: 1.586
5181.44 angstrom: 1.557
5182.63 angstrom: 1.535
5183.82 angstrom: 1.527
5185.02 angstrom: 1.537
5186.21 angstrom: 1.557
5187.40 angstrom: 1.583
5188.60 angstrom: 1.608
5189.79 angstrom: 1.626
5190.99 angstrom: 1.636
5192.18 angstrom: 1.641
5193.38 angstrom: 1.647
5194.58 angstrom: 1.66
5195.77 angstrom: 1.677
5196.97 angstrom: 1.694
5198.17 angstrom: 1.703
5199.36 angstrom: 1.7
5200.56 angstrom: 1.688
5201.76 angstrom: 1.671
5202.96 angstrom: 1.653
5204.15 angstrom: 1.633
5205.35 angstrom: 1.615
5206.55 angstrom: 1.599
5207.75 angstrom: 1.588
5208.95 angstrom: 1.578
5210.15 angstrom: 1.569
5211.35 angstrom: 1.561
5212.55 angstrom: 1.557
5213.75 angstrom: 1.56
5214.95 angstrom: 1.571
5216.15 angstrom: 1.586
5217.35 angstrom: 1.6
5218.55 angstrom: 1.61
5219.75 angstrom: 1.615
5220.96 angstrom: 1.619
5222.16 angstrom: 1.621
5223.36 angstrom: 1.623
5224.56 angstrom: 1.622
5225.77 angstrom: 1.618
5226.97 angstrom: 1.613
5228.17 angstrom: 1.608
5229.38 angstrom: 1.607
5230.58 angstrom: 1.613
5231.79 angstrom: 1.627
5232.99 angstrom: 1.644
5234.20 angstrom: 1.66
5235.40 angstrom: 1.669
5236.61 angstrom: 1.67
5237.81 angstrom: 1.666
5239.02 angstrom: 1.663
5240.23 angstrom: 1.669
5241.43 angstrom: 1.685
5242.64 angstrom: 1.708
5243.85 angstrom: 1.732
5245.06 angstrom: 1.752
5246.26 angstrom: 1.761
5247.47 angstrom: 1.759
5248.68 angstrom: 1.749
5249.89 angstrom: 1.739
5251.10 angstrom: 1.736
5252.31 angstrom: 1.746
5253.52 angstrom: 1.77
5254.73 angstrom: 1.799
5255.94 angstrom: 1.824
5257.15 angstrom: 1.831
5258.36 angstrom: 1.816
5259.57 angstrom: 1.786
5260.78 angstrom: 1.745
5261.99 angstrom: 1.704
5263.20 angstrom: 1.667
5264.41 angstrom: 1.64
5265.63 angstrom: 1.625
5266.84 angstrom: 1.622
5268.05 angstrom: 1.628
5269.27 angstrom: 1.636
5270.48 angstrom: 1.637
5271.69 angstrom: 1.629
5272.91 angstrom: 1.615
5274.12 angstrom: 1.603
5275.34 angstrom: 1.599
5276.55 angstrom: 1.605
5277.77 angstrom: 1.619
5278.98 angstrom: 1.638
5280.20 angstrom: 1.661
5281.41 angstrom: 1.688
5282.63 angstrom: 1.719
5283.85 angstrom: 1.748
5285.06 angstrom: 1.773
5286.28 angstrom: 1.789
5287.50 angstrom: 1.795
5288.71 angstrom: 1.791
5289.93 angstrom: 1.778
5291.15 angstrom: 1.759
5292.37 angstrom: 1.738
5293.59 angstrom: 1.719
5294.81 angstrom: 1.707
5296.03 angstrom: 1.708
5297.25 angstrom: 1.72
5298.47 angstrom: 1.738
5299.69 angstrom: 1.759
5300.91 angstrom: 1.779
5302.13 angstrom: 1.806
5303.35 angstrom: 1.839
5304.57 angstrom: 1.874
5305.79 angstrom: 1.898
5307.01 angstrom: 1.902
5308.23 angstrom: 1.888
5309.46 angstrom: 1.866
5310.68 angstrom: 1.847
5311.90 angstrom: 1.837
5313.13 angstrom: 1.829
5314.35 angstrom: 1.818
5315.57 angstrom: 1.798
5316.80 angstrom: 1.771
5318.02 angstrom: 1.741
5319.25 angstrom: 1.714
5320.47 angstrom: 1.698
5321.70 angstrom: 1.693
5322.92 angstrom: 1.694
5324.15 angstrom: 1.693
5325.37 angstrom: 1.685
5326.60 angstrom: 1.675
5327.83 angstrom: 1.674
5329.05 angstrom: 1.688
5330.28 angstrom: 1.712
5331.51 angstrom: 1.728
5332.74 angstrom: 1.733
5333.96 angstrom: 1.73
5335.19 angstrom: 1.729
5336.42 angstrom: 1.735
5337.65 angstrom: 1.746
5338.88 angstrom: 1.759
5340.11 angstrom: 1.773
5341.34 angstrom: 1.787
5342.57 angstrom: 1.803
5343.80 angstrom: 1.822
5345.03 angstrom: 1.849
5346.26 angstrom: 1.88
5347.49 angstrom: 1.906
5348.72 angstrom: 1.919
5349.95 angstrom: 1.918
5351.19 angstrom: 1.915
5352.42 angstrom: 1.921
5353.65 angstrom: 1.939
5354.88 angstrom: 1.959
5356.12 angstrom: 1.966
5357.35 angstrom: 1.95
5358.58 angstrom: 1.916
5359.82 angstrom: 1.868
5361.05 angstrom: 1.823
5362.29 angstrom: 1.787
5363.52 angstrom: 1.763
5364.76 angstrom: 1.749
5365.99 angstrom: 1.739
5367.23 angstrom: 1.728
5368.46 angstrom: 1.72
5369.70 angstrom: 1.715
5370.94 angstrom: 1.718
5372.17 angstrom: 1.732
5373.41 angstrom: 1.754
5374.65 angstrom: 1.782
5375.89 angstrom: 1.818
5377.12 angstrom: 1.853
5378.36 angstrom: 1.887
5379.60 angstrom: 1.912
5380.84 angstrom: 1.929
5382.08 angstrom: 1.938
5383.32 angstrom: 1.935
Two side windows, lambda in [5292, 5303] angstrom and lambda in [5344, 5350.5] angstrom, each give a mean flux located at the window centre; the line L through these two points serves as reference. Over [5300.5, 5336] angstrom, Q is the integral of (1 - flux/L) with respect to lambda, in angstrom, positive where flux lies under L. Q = 0.7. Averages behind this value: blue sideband 1.74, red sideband 1.89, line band 1.77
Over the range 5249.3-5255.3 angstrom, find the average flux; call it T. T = 1.76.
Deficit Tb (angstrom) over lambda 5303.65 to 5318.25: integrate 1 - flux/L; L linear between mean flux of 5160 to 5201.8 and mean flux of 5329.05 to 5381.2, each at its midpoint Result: -0.72 angstrom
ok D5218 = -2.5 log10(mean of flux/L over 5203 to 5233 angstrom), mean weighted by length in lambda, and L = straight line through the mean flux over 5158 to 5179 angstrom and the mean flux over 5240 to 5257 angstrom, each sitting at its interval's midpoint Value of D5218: 0.039 mag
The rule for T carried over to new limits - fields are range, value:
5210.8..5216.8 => 1.57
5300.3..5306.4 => 1.84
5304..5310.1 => 1.89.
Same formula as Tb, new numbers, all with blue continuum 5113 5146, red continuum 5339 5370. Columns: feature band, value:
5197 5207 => 0.20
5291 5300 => 0.29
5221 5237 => 0.86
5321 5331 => 0.70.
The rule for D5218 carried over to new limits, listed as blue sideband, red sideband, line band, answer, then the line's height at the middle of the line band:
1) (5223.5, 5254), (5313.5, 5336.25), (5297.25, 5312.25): -0.073 mag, 1.71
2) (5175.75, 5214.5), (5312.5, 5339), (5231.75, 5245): -0.017 mag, 1.65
